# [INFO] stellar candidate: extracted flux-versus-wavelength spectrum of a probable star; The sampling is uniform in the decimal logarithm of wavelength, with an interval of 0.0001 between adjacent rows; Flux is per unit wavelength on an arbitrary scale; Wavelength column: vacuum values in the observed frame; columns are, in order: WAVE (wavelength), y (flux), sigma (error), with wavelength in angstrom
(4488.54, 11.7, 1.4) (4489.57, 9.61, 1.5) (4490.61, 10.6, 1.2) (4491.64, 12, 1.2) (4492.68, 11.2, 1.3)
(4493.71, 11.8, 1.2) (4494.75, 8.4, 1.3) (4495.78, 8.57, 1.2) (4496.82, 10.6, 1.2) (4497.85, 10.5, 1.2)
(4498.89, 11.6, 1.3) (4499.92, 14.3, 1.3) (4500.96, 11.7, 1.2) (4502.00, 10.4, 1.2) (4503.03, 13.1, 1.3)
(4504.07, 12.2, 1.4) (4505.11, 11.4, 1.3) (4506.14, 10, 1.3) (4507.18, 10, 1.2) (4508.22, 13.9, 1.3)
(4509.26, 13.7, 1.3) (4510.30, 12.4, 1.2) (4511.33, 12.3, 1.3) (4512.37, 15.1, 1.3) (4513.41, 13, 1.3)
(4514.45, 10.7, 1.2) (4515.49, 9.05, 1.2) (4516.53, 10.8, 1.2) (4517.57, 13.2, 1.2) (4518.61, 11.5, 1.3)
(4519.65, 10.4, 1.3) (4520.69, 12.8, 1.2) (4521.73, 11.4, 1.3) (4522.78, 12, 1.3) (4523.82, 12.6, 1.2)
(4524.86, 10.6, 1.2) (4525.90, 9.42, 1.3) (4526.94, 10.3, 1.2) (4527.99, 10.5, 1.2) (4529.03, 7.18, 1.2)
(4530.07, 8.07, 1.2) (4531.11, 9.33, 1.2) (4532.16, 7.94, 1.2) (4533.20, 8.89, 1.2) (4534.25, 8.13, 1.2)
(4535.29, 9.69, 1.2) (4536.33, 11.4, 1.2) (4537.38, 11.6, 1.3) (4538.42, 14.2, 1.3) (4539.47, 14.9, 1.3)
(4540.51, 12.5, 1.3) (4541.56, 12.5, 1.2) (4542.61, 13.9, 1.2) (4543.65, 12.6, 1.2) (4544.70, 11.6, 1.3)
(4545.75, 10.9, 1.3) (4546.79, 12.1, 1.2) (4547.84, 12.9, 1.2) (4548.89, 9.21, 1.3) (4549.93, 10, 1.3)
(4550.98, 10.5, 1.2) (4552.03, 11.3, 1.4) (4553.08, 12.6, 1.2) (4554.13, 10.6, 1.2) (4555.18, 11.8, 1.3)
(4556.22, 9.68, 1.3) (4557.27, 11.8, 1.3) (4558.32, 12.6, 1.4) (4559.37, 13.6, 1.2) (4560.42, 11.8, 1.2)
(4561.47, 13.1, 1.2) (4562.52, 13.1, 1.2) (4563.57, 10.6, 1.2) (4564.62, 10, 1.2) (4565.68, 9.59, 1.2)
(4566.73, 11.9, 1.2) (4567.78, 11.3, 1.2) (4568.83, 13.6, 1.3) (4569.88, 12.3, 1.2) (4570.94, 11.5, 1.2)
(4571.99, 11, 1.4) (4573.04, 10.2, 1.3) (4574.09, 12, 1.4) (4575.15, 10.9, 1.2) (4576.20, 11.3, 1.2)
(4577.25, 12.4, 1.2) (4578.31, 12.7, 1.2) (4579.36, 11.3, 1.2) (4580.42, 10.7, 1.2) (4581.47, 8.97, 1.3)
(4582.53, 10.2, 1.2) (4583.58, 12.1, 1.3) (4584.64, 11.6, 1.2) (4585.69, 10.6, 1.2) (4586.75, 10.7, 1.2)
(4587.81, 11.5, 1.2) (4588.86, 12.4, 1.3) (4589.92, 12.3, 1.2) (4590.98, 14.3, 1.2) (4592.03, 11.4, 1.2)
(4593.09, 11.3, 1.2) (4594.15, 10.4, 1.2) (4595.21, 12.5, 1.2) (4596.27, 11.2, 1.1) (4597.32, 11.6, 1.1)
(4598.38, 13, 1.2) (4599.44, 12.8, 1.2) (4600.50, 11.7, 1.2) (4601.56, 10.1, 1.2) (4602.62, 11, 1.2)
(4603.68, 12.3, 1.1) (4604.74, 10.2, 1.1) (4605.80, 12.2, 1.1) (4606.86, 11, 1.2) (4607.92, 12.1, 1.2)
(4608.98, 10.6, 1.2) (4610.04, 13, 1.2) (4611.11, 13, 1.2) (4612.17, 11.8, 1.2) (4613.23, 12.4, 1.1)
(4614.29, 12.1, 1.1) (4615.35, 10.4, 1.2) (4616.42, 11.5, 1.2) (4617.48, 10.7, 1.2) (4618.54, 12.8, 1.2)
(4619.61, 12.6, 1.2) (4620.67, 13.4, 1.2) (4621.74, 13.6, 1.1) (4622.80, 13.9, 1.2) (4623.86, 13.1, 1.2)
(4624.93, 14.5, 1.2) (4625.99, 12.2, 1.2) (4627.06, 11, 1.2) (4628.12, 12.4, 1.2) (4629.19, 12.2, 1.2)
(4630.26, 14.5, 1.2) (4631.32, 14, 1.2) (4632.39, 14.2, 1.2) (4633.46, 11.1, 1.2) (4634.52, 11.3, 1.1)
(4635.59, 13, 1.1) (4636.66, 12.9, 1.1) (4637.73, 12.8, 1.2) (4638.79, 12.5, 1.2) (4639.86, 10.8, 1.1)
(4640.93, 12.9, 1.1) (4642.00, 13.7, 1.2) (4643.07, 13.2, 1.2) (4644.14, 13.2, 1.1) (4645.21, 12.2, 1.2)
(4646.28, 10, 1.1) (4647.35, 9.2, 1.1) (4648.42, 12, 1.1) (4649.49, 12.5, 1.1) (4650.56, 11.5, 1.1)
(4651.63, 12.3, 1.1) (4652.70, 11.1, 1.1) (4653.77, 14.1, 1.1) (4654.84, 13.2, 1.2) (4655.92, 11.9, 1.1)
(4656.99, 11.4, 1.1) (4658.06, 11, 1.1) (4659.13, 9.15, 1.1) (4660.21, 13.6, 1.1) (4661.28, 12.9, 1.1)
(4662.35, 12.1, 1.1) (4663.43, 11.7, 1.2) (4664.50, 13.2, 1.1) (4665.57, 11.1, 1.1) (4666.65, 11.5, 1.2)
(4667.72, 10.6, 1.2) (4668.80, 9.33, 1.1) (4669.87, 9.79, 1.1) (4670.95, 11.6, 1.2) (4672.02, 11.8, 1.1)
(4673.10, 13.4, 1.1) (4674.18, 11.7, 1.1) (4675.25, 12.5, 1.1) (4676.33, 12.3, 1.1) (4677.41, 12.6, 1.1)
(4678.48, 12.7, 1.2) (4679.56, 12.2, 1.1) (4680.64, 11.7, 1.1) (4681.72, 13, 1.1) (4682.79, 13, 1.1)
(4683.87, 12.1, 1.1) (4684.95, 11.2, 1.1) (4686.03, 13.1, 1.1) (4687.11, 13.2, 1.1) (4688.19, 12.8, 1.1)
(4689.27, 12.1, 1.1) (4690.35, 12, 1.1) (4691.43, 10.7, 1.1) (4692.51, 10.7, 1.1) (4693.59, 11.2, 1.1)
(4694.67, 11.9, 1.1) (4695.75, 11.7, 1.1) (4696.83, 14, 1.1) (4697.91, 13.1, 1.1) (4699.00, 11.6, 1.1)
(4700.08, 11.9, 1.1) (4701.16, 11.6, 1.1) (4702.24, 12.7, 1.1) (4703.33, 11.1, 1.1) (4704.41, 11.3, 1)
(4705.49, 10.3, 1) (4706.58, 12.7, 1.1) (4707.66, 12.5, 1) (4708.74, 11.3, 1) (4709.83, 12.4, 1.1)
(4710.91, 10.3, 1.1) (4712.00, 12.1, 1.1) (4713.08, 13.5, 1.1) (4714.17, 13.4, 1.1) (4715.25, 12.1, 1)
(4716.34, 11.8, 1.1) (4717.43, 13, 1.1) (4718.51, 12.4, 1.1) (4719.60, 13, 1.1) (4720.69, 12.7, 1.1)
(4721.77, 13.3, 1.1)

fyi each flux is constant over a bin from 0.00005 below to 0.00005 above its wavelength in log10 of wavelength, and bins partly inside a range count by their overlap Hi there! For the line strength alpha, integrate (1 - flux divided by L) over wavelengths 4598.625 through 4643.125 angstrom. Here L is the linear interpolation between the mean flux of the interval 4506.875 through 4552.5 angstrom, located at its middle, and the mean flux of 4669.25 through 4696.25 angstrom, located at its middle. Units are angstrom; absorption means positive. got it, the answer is -2.19 angstrom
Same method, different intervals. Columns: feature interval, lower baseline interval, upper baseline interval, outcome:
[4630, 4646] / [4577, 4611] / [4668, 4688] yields -1.2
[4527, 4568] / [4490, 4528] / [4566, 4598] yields 1.2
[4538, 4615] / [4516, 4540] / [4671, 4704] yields -3.8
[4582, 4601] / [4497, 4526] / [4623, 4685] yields 0.4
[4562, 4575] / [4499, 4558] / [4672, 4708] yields 0.2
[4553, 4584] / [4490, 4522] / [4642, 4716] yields 0.6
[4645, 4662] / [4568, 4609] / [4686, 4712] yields 0.0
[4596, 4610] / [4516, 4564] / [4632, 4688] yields 0.1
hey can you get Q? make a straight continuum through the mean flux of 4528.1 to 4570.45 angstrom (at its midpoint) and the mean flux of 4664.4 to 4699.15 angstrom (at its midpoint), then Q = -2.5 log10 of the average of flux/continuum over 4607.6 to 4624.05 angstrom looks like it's -0.06 mag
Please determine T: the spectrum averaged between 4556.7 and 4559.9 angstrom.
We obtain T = 12.6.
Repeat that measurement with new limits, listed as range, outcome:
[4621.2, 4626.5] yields 13.5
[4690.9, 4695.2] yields 11.1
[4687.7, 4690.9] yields 12.3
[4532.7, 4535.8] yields 8.89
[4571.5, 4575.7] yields 11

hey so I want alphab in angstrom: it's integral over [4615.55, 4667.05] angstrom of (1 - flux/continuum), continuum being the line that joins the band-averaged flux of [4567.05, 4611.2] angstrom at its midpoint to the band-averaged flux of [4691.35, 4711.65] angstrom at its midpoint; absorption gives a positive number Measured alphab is -2.8 angstrom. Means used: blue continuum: 11.6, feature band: 12.3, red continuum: 11.8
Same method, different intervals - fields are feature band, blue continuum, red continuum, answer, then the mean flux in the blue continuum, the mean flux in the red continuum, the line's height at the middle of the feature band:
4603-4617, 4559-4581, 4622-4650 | 0.5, 11.6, 12.5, 12.2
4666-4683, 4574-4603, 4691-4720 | 0.1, 11.5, 12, 11.9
